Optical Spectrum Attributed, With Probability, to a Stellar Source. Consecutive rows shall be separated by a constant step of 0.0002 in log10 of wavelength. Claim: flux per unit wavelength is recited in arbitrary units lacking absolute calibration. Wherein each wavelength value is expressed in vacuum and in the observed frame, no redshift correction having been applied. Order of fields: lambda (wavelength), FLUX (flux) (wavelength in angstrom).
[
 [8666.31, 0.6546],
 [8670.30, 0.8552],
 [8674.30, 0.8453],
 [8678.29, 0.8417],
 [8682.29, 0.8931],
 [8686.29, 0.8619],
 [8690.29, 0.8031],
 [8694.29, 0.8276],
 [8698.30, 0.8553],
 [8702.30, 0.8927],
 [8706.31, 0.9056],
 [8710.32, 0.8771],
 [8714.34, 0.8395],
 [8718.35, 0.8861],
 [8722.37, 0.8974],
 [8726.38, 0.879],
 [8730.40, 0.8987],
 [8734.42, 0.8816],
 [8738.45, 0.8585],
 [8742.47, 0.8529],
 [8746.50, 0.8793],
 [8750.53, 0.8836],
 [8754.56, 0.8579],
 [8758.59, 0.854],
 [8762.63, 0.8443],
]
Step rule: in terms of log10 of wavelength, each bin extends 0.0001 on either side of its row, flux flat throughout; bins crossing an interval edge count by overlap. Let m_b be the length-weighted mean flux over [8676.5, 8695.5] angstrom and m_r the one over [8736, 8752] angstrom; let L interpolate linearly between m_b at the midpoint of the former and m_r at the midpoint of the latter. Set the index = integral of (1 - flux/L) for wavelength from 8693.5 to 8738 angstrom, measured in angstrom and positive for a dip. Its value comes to -1.02 angstrom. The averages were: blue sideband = 0.846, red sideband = 0.868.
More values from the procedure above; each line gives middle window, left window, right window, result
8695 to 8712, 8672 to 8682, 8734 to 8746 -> -0.4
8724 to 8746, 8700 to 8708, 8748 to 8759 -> 0.1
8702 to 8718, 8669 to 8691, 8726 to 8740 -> -0.2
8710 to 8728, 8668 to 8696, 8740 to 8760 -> -0.4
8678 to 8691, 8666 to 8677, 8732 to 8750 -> -0.6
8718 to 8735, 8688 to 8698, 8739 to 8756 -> -0.8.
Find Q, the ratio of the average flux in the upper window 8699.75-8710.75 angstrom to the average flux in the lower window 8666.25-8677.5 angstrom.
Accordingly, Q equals 1.1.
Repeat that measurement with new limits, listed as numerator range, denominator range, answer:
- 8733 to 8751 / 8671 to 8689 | 1.01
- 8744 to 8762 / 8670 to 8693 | 1.02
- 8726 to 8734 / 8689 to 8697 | 1.09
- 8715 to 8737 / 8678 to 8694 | 1.04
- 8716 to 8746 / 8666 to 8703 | 1.05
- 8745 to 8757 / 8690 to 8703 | 1.03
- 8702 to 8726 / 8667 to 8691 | 1.05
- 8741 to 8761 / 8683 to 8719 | 1.00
